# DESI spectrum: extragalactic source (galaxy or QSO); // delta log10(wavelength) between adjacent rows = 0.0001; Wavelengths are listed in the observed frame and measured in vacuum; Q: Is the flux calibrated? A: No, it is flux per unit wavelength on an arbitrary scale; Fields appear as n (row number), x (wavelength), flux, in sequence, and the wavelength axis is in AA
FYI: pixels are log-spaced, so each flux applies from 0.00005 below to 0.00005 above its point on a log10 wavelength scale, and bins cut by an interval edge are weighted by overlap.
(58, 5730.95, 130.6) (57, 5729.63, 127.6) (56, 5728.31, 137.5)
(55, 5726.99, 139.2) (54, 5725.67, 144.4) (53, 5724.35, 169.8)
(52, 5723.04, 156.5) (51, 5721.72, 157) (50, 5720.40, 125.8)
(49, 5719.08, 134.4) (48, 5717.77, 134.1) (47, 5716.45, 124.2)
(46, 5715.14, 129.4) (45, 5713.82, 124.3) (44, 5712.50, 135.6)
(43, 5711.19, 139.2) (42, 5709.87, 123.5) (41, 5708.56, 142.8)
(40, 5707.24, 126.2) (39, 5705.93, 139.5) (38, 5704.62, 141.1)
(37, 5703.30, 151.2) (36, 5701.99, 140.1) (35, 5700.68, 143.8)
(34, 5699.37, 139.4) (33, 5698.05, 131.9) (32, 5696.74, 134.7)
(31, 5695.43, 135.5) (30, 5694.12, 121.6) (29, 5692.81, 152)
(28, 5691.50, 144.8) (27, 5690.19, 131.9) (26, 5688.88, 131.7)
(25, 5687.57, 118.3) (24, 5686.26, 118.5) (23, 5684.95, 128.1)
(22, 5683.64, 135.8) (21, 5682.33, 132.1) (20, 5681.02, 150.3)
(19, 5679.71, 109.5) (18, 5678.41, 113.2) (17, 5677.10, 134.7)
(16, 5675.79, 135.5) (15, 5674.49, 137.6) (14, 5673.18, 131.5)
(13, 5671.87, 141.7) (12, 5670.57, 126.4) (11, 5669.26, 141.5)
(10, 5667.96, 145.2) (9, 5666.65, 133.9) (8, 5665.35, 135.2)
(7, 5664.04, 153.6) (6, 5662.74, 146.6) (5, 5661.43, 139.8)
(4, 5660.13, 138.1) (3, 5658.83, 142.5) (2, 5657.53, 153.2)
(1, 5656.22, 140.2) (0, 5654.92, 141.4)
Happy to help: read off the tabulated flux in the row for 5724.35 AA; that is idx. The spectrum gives 169.8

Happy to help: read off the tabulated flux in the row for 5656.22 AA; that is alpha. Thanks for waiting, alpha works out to 140.2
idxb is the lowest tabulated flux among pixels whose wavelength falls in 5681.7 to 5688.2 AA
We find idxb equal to 118.3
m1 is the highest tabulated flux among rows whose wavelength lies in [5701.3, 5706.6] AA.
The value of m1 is 151.2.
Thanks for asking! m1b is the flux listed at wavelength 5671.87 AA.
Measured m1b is 141.7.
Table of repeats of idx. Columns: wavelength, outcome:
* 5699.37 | 139.4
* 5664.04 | 153.6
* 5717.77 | 134.1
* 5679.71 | 109.5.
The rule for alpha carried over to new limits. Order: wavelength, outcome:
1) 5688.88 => 131.7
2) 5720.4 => 125.8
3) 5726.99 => 139.2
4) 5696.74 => 134.7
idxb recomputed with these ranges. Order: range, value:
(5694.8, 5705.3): 131.9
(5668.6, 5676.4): 126.4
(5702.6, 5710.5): 123.5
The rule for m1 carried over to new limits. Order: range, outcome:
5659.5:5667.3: 153.6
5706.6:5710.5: 142.8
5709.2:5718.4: 139.2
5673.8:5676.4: 137.6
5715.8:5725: 169.8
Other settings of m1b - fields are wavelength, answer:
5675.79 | 135.5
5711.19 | 139.2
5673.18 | 131.5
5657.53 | 153.2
